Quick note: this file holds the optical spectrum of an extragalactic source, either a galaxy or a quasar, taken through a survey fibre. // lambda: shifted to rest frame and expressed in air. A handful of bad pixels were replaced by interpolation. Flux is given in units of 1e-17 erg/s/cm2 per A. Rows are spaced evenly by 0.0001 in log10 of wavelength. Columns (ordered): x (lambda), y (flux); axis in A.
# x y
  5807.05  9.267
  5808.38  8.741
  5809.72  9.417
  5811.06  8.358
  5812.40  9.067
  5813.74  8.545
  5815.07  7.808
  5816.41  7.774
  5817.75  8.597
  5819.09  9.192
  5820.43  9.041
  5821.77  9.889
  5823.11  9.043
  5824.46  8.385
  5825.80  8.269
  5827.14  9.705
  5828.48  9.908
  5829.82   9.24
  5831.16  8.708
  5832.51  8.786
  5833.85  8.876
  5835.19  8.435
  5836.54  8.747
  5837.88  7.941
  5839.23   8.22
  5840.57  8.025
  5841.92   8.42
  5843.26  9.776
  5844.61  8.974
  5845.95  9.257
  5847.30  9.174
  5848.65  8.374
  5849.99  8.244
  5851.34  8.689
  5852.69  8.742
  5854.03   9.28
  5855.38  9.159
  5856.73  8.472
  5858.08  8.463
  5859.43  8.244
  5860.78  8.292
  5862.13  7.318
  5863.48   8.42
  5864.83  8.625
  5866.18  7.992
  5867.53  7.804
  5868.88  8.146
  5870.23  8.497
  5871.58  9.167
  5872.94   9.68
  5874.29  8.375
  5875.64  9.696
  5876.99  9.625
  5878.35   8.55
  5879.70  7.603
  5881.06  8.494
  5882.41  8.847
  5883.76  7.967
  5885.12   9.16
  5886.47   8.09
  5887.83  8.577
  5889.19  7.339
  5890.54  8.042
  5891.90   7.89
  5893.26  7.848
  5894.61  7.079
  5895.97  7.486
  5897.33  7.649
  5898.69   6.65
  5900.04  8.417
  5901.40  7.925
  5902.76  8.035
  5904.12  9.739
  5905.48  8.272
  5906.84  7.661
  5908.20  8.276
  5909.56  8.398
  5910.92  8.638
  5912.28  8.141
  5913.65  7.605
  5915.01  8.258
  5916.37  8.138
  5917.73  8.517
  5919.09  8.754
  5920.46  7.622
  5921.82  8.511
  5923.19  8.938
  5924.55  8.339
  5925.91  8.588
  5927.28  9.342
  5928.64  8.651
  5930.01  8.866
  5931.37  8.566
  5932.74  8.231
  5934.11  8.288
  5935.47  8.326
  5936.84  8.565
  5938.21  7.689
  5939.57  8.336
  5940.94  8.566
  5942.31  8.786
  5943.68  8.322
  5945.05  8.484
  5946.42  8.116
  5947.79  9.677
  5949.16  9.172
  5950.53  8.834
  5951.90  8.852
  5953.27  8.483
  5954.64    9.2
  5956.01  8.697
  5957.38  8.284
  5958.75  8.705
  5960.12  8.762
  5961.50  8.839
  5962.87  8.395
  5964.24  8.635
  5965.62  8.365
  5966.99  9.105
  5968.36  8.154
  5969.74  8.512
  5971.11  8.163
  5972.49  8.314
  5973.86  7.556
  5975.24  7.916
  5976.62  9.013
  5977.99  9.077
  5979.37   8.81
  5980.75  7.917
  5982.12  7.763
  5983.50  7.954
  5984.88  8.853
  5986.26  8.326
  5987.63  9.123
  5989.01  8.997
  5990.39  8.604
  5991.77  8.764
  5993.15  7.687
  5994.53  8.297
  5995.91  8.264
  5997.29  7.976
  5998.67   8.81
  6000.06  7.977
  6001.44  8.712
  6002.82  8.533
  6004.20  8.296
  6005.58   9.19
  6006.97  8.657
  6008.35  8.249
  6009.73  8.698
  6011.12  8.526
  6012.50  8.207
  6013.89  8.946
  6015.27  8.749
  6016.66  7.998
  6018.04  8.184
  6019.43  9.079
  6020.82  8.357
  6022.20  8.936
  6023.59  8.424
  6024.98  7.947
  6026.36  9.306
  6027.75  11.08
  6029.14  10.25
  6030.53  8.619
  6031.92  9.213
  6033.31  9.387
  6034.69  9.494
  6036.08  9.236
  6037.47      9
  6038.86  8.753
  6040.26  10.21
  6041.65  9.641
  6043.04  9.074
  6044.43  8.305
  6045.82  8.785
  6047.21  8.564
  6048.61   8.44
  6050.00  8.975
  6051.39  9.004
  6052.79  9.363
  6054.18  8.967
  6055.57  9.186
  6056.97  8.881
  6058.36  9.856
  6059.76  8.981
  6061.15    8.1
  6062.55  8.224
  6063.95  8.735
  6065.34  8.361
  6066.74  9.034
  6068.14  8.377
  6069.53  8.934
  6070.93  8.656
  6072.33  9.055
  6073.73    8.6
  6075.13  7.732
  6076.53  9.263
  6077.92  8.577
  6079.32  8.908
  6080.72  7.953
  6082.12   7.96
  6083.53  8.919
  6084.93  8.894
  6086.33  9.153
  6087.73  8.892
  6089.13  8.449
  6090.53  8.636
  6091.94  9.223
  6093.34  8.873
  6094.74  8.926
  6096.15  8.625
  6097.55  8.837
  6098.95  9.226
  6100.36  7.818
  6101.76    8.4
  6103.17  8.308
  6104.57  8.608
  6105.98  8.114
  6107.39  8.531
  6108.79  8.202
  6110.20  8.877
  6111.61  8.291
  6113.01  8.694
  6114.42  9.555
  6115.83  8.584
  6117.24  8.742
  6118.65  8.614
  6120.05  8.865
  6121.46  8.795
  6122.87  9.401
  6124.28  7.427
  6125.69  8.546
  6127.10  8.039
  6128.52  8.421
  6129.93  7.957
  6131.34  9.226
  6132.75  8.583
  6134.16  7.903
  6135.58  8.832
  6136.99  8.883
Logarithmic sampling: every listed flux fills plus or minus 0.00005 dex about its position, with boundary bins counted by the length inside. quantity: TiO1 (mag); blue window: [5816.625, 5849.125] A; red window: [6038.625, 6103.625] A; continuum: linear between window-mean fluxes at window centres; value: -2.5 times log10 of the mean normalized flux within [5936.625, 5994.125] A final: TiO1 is 0.04 mag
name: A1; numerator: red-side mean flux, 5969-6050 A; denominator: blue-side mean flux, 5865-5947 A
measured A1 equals 1.0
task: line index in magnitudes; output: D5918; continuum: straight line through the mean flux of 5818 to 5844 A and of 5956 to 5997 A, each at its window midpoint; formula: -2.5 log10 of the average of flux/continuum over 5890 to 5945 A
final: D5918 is 0.05 mag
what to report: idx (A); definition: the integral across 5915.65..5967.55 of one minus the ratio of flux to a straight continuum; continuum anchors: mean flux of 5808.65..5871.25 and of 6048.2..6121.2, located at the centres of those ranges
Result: 0.55 A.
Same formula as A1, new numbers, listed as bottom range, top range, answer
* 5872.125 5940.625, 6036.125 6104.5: 1.05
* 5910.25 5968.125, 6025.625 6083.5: 1.05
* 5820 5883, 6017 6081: 1.02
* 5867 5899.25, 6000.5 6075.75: 1.07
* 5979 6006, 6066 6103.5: 1.03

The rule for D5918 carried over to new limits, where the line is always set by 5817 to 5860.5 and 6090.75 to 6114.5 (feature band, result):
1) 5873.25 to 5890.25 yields 0.03 mag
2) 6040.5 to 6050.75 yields -0.03 mag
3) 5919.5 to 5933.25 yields 0.02 mag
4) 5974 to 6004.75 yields 0.04 mag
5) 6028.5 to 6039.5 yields -0.07 mag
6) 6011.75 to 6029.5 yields -0.02 mag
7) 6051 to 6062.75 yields -0.04 mag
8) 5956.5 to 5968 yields 0.01 mag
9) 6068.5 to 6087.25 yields 0.00 mag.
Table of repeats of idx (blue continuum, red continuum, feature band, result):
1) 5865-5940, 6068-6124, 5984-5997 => -0.1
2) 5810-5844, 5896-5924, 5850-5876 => -0.2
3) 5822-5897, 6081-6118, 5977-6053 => -1.2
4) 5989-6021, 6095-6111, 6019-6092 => -3.5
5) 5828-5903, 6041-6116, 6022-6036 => -1.0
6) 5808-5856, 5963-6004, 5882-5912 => 1.9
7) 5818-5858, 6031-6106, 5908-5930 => 1.0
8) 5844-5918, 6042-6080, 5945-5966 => -0.5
